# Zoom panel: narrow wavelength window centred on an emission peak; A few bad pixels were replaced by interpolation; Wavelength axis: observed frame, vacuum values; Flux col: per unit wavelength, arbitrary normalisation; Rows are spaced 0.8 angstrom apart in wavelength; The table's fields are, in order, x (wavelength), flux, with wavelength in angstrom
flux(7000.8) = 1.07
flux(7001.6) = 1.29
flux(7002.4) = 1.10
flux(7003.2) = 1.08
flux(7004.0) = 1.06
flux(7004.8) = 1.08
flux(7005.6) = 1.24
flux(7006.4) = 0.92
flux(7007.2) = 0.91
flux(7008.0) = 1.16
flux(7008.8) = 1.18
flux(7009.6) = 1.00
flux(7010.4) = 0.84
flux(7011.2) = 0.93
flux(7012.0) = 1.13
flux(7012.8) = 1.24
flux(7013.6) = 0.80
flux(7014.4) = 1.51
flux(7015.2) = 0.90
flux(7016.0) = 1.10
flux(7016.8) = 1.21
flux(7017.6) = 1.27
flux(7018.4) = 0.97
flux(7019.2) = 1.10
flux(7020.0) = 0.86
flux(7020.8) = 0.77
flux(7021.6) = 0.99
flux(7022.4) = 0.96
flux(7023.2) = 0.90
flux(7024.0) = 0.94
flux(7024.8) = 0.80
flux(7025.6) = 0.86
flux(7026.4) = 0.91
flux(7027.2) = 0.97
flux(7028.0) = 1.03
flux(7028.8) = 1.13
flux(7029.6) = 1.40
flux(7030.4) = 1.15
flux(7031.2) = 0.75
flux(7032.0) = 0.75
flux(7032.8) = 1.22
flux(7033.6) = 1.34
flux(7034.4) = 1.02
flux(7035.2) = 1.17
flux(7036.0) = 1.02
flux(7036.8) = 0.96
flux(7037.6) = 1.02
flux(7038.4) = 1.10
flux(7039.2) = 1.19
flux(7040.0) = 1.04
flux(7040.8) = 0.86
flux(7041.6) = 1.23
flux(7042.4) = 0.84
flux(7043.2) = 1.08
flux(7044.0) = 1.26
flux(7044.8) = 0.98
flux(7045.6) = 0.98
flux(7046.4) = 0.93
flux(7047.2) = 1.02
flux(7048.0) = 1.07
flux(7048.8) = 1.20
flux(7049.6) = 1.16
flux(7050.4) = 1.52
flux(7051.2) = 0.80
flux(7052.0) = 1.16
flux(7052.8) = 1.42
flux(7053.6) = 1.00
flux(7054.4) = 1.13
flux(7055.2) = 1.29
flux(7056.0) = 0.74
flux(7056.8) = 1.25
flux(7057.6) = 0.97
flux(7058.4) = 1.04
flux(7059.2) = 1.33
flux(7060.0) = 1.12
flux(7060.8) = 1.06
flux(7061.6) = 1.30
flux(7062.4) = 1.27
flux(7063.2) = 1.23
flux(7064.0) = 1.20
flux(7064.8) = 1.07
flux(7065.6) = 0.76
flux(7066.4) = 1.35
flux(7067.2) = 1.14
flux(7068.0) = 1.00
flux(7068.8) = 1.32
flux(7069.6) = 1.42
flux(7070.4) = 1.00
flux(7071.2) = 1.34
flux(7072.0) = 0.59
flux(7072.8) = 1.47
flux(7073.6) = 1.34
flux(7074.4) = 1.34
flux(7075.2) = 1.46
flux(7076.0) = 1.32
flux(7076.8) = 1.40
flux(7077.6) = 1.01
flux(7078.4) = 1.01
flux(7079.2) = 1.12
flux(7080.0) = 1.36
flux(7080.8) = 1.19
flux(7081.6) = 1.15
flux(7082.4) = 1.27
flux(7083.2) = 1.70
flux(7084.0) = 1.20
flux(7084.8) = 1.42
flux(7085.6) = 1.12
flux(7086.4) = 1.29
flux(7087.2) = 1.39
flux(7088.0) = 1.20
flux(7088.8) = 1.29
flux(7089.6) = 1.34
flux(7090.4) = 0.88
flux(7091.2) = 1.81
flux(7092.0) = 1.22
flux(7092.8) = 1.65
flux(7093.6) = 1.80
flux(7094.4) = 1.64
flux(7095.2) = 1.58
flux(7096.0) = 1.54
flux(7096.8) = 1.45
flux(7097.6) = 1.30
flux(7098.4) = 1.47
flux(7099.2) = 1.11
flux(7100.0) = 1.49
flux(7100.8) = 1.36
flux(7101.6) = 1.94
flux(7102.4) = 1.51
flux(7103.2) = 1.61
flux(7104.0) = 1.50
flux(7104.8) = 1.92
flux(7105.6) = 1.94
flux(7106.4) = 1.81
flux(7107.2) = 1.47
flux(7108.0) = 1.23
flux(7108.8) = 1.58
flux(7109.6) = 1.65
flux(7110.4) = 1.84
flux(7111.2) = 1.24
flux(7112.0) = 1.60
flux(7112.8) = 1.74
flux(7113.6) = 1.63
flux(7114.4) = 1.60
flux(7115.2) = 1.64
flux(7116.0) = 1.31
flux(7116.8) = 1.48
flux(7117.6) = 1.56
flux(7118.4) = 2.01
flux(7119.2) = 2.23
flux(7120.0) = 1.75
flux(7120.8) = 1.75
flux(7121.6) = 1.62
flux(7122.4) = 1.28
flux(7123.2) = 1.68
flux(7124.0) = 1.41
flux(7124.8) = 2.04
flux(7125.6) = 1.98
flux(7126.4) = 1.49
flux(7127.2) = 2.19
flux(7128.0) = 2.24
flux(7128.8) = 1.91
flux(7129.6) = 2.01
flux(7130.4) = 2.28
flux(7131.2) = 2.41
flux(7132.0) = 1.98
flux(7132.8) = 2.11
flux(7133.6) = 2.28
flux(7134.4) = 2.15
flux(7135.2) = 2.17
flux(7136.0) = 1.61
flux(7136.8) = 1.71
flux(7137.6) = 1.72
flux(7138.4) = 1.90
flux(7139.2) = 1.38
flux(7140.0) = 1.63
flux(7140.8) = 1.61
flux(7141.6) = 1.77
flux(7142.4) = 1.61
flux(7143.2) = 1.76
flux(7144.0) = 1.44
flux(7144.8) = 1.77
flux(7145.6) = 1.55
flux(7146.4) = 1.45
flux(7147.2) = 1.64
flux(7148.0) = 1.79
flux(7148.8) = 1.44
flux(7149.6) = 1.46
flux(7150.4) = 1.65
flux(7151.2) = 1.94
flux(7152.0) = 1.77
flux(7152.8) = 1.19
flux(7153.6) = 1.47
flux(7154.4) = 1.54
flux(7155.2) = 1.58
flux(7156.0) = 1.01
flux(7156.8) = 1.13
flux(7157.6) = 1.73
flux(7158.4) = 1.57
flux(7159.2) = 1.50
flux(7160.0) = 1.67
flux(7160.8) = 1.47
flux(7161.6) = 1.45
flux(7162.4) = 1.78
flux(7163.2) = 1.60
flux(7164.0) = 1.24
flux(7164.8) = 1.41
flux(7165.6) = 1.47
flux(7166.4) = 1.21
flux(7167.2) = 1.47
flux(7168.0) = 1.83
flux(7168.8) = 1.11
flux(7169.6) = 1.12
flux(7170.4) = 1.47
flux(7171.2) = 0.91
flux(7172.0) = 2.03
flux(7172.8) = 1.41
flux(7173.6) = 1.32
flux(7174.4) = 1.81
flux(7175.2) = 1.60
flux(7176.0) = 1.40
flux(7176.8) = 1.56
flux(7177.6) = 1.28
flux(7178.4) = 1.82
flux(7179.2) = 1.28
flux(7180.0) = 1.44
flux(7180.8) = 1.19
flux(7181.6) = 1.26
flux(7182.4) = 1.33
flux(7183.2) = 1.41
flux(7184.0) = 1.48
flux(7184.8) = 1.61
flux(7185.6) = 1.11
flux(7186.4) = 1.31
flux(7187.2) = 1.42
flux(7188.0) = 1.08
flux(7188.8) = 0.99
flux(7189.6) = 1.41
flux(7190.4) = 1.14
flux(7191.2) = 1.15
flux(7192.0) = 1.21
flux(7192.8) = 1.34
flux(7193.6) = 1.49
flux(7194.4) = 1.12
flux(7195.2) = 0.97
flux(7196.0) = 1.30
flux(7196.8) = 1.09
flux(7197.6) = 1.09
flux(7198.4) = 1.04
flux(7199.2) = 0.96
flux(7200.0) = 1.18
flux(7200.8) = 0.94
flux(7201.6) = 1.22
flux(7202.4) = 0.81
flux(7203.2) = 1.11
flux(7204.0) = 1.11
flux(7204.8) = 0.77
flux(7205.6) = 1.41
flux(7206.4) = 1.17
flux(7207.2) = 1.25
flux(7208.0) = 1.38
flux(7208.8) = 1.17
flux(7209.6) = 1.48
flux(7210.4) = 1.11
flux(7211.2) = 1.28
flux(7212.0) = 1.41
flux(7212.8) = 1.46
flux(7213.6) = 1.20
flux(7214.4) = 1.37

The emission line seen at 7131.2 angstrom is Mg II 2798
